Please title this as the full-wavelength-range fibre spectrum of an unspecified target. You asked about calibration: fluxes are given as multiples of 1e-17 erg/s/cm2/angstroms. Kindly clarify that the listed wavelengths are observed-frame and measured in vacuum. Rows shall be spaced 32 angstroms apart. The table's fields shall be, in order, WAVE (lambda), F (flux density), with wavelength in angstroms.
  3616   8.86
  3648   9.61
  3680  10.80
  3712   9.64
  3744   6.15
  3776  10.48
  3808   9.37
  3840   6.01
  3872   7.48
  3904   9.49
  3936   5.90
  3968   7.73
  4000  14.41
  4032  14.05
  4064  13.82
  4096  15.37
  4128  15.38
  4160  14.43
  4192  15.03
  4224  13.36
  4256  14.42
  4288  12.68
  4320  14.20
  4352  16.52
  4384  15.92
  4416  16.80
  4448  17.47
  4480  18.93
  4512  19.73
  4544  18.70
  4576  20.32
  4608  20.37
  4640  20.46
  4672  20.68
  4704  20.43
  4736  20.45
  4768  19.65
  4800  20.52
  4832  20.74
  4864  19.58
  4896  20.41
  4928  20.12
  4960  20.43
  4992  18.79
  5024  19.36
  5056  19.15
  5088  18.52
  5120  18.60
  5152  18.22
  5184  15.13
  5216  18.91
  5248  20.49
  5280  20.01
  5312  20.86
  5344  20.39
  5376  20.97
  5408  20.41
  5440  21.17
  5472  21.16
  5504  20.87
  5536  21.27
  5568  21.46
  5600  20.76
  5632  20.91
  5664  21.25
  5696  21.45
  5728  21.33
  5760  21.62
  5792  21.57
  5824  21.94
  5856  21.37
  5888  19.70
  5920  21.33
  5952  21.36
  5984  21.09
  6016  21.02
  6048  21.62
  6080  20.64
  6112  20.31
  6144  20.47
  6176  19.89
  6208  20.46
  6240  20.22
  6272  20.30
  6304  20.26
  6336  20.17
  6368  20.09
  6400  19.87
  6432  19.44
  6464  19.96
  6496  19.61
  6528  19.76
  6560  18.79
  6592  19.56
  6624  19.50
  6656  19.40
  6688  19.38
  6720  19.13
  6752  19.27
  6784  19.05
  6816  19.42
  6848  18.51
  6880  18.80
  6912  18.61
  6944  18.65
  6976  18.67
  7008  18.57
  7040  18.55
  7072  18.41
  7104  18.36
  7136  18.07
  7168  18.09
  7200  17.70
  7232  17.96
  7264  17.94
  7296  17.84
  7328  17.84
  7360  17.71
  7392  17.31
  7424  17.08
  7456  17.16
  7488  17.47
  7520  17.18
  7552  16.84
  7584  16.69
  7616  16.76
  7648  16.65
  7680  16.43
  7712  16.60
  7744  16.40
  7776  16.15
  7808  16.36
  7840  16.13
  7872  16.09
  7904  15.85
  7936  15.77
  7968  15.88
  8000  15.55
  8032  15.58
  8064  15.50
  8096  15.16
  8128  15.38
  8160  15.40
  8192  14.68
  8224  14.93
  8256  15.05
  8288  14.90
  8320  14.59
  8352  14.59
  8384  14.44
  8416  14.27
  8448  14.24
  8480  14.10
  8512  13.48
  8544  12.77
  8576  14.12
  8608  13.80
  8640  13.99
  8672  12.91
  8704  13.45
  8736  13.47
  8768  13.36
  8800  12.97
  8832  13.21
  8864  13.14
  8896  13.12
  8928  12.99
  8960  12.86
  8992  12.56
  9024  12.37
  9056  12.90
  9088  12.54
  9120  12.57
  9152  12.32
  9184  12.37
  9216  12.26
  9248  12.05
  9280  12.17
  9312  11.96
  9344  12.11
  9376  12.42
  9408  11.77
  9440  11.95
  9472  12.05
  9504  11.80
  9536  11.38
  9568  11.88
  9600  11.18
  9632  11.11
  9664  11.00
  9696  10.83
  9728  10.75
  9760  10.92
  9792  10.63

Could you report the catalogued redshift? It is 0.00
